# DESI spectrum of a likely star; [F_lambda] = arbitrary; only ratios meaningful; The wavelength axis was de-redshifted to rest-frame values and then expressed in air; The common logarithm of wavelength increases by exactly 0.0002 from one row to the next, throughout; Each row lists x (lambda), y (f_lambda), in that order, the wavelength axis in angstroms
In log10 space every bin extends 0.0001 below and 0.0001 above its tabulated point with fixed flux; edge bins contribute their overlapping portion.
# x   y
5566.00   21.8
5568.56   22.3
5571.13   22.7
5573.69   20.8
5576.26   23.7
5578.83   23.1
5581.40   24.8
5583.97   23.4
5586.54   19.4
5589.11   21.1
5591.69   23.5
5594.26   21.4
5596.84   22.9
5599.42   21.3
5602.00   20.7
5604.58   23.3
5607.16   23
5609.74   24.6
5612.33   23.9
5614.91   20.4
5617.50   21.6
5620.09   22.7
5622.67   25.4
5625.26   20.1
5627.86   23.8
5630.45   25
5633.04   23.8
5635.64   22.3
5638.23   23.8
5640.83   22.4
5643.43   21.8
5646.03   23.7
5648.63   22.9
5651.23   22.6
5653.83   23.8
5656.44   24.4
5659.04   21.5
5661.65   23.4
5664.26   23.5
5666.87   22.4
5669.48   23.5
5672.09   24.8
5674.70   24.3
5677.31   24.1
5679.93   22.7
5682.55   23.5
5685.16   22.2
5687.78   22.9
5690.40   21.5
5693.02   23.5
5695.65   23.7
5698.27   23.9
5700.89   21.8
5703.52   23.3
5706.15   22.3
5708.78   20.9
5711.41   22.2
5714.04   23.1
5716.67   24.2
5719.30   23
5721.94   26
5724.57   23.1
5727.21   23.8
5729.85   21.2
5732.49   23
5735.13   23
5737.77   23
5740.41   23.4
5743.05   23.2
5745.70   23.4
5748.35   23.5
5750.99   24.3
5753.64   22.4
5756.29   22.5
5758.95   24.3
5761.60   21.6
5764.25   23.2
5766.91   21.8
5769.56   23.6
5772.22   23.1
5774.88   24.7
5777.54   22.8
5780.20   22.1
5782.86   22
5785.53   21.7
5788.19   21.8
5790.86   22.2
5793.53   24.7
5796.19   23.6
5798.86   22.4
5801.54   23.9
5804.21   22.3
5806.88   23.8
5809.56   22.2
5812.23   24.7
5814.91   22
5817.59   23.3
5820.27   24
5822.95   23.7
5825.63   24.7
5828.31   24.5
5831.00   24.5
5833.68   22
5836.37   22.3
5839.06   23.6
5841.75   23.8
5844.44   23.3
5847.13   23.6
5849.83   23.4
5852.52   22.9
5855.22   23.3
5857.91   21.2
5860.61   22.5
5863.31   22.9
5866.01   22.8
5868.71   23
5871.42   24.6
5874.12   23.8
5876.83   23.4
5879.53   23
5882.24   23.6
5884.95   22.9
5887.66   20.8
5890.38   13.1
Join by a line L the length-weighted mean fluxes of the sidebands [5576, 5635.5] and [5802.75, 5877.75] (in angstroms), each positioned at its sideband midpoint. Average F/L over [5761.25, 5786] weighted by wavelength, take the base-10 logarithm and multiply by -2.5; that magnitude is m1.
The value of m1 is 0.02 mag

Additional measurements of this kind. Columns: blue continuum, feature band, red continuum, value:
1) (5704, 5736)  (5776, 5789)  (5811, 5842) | 0.06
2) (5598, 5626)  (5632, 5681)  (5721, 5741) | -0.02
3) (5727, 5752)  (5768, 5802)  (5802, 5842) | 0.02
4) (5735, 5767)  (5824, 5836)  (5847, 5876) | -0.03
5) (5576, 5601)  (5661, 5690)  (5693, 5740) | -0.02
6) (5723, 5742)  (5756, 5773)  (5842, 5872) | 0.01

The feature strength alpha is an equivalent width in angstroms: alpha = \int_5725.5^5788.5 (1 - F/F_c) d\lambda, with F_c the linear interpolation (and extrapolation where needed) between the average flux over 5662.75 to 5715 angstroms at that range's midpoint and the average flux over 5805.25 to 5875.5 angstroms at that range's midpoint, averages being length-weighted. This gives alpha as 0.6 angstroms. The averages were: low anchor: 23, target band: 22.9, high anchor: 23.3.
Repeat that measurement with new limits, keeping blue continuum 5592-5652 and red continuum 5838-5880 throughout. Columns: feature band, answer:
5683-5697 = 0.1 angstroms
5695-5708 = 0.0 angstroms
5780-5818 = 0.4 angstroms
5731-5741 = 0.0 angstroms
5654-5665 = -0.2 angstroms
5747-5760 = -0.2 angstroms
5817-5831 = -0.6 angstroms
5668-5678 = -0.6 angstroms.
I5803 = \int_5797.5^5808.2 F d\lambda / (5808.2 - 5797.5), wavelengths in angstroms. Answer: 23.1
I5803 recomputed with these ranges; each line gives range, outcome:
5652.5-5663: 23.3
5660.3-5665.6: 23.4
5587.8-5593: 22.3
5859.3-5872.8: 23.2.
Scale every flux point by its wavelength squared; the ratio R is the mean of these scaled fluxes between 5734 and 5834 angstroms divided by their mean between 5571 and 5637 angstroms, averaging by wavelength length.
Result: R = 1.09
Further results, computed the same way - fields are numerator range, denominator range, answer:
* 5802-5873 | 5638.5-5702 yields 1.07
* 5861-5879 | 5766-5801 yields 1.05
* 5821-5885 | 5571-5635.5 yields 1.12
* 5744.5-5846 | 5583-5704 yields 1.07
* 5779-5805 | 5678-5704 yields 1.03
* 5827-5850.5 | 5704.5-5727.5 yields 1.06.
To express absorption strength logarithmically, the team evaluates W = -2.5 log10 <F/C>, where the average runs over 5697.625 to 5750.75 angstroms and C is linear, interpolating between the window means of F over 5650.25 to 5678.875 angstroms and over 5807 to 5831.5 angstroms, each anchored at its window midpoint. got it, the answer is 0.02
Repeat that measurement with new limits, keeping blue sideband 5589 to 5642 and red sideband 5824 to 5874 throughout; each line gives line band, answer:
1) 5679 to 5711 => 0.013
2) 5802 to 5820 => 0.002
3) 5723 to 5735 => 0.007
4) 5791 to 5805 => -0.007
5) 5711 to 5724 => -0.037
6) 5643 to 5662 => -0.010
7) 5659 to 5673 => -0.020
